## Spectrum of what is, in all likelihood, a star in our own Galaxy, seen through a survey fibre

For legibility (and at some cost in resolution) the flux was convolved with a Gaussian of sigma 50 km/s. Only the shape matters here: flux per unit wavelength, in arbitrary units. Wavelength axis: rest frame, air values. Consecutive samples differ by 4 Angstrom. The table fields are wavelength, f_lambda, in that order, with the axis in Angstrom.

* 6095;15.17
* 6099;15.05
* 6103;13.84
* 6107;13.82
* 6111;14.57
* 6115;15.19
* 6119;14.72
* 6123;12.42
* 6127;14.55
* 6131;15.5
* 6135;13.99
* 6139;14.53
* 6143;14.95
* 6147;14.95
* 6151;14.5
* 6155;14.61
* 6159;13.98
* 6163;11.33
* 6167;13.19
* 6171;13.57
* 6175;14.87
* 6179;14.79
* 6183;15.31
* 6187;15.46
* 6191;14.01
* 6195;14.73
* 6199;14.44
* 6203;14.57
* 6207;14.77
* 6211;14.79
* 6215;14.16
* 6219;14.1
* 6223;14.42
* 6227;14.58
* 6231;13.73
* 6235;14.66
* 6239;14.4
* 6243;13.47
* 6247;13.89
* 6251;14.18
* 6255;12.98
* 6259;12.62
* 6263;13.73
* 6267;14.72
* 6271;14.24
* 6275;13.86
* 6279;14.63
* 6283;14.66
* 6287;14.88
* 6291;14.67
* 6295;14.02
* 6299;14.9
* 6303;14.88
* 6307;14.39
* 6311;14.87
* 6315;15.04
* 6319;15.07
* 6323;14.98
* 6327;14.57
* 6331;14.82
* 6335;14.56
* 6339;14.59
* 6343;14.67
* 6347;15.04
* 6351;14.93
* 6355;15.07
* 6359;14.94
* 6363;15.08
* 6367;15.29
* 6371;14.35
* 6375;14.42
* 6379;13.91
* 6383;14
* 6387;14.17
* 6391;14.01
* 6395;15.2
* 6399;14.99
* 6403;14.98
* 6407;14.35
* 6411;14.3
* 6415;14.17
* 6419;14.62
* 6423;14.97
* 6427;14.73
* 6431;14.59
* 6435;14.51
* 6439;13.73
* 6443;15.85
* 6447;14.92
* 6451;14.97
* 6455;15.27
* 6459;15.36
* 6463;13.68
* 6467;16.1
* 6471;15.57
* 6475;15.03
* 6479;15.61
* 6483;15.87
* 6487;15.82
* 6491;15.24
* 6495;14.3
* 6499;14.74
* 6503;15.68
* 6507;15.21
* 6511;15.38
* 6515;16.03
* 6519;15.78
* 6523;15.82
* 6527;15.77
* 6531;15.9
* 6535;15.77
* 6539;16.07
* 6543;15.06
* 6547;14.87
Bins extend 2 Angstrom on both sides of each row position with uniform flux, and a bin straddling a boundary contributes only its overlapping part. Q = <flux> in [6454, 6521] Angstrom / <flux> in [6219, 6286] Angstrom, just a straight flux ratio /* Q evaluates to 1.1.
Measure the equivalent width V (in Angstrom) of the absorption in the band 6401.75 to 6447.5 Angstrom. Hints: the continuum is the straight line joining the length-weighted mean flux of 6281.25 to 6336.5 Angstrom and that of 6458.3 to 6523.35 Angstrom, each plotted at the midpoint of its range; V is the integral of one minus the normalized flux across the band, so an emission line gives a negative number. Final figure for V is 1.5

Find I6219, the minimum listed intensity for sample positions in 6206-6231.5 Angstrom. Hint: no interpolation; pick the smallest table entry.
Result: 13.73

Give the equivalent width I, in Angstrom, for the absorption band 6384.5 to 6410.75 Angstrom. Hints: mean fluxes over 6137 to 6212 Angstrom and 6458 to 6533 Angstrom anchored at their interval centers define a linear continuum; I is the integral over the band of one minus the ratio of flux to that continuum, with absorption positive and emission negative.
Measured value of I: 0.9 Angstrom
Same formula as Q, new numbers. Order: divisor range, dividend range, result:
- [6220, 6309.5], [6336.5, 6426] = 1.03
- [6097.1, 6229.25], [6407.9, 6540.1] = 1.06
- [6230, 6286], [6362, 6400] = 1.04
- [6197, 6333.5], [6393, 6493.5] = 1.04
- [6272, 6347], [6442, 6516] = 1.04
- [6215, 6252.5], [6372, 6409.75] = 1.02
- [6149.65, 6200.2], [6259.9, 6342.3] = 1.03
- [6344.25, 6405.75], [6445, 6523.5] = 1.04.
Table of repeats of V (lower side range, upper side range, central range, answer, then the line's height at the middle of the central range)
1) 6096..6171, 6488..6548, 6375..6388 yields 0.8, 15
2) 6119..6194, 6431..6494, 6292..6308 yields 0.1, 14.7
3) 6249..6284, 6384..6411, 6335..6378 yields -1.3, 14.4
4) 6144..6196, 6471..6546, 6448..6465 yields 0.5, 15.3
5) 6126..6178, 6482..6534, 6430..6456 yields 0.7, 15.3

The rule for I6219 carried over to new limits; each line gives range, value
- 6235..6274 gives 12.62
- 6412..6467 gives 13.68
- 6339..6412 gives 13.91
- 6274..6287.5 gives 13.86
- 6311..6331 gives 14.57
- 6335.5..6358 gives 14.59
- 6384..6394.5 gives 14.01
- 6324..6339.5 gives 14.56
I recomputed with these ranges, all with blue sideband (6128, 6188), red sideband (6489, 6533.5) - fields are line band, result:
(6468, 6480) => -0.09 Angstrom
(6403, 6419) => 0.77 Angstrom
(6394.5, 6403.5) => 0.03 Angstrom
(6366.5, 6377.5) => 0.33 Angstrom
